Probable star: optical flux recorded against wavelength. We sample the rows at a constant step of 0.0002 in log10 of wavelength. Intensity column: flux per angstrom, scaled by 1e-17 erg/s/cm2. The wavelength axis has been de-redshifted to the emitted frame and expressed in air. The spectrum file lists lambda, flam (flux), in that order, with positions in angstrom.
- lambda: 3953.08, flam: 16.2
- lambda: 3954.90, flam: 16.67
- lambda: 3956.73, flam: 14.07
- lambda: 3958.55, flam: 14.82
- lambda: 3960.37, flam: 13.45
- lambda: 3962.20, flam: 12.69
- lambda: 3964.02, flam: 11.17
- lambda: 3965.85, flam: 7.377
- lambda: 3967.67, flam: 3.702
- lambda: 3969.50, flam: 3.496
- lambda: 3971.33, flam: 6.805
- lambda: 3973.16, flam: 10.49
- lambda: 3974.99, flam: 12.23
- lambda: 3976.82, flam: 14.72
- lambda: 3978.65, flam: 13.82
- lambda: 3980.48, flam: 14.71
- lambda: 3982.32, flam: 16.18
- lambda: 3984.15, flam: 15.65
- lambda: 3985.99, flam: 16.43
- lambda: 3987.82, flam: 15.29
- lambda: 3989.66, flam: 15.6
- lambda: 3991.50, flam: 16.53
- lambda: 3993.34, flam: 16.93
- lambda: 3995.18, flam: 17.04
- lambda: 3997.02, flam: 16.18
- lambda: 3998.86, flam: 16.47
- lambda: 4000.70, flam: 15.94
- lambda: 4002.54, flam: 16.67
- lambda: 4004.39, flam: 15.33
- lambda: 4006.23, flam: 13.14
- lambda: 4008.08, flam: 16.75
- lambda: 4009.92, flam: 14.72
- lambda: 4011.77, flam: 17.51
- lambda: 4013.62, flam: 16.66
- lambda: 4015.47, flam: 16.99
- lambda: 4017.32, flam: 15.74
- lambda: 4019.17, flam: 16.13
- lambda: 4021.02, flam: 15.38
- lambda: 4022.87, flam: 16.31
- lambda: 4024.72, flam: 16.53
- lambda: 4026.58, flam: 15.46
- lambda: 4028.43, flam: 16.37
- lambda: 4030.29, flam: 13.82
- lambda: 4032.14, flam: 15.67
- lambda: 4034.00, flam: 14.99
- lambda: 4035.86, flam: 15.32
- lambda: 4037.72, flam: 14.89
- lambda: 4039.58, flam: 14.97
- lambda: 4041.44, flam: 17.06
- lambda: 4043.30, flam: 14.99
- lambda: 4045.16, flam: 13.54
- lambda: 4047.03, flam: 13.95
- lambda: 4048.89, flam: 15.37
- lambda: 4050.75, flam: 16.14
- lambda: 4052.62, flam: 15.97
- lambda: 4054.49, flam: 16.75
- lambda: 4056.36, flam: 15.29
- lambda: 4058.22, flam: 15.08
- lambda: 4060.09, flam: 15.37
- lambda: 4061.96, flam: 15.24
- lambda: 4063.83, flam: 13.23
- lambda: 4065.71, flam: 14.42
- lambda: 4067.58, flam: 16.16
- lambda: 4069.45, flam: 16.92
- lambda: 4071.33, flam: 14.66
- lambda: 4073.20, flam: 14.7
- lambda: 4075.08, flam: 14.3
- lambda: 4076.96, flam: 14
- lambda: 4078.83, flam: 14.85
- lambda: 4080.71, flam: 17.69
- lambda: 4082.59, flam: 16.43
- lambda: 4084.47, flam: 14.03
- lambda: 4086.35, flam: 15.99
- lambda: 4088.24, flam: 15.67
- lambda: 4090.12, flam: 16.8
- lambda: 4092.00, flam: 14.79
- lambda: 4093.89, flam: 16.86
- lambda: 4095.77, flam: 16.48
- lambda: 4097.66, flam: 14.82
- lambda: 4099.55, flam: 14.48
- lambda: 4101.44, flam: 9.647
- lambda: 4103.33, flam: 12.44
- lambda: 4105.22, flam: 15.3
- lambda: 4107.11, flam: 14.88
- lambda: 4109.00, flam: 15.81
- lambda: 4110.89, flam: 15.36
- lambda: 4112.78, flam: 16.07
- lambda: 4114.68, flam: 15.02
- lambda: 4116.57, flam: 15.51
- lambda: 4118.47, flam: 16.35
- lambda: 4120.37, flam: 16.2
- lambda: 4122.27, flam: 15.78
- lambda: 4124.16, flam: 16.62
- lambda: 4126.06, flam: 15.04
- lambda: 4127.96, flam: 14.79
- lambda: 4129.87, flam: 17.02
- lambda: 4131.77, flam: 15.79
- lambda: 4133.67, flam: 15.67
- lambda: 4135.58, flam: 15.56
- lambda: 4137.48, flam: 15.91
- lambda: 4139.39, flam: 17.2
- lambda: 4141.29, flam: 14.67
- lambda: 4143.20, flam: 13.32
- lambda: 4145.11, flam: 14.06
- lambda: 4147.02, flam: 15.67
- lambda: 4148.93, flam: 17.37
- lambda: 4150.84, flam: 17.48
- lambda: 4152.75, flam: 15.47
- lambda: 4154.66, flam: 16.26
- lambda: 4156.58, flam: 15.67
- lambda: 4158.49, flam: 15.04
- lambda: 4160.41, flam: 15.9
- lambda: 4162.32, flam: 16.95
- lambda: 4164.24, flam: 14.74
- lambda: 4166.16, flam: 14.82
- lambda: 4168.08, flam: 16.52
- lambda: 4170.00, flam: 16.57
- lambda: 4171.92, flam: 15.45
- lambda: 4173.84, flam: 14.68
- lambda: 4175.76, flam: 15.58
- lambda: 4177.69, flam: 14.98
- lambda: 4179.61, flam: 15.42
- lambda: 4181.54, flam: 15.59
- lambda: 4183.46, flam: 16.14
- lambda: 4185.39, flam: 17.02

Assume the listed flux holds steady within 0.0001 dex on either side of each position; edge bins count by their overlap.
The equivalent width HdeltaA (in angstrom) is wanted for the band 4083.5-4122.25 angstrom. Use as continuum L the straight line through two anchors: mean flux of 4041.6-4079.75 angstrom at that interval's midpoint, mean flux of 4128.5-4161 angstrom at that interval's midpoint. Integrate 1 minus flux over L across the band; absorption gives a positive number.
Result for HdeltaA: 0.7 angstrom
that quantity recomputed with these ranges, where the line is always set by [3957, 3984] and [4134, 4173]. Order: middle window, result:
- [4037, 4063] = -4.1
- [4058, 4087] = -3.0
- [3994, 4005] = -3.9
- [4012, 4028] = -4.7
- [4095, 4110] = 0.3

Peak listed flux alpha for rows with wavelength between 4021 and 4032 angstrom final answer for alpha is 16.53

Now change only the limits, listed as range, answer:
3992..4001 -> 17.04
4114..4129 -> 16.62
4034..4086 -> 17.69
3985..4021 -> 17.51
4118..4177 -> 17.48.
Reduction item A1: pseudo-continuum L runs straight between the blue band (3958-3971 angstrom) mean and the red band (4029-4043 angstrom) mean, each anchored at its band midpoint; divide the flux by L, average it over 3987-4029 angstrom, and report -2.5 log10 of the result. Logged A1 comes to -0.24 mag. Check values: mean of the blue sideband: 9.26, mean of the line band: 16.1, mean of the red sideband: 15.3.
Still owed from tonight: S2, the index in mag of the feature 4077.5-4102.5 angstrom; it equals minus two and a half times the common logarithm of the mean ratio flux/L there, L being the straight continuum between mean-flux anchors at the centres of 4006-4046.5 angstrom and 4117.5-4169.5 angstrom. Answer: 0.03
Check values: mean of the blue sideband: 15.6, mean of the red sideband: 15.8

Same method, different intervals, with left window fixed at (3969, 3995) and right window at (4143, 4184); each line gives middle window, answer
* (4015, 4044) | -0.10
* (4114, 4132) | -0.04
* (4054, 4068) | -0.04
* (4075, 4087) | -0.04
